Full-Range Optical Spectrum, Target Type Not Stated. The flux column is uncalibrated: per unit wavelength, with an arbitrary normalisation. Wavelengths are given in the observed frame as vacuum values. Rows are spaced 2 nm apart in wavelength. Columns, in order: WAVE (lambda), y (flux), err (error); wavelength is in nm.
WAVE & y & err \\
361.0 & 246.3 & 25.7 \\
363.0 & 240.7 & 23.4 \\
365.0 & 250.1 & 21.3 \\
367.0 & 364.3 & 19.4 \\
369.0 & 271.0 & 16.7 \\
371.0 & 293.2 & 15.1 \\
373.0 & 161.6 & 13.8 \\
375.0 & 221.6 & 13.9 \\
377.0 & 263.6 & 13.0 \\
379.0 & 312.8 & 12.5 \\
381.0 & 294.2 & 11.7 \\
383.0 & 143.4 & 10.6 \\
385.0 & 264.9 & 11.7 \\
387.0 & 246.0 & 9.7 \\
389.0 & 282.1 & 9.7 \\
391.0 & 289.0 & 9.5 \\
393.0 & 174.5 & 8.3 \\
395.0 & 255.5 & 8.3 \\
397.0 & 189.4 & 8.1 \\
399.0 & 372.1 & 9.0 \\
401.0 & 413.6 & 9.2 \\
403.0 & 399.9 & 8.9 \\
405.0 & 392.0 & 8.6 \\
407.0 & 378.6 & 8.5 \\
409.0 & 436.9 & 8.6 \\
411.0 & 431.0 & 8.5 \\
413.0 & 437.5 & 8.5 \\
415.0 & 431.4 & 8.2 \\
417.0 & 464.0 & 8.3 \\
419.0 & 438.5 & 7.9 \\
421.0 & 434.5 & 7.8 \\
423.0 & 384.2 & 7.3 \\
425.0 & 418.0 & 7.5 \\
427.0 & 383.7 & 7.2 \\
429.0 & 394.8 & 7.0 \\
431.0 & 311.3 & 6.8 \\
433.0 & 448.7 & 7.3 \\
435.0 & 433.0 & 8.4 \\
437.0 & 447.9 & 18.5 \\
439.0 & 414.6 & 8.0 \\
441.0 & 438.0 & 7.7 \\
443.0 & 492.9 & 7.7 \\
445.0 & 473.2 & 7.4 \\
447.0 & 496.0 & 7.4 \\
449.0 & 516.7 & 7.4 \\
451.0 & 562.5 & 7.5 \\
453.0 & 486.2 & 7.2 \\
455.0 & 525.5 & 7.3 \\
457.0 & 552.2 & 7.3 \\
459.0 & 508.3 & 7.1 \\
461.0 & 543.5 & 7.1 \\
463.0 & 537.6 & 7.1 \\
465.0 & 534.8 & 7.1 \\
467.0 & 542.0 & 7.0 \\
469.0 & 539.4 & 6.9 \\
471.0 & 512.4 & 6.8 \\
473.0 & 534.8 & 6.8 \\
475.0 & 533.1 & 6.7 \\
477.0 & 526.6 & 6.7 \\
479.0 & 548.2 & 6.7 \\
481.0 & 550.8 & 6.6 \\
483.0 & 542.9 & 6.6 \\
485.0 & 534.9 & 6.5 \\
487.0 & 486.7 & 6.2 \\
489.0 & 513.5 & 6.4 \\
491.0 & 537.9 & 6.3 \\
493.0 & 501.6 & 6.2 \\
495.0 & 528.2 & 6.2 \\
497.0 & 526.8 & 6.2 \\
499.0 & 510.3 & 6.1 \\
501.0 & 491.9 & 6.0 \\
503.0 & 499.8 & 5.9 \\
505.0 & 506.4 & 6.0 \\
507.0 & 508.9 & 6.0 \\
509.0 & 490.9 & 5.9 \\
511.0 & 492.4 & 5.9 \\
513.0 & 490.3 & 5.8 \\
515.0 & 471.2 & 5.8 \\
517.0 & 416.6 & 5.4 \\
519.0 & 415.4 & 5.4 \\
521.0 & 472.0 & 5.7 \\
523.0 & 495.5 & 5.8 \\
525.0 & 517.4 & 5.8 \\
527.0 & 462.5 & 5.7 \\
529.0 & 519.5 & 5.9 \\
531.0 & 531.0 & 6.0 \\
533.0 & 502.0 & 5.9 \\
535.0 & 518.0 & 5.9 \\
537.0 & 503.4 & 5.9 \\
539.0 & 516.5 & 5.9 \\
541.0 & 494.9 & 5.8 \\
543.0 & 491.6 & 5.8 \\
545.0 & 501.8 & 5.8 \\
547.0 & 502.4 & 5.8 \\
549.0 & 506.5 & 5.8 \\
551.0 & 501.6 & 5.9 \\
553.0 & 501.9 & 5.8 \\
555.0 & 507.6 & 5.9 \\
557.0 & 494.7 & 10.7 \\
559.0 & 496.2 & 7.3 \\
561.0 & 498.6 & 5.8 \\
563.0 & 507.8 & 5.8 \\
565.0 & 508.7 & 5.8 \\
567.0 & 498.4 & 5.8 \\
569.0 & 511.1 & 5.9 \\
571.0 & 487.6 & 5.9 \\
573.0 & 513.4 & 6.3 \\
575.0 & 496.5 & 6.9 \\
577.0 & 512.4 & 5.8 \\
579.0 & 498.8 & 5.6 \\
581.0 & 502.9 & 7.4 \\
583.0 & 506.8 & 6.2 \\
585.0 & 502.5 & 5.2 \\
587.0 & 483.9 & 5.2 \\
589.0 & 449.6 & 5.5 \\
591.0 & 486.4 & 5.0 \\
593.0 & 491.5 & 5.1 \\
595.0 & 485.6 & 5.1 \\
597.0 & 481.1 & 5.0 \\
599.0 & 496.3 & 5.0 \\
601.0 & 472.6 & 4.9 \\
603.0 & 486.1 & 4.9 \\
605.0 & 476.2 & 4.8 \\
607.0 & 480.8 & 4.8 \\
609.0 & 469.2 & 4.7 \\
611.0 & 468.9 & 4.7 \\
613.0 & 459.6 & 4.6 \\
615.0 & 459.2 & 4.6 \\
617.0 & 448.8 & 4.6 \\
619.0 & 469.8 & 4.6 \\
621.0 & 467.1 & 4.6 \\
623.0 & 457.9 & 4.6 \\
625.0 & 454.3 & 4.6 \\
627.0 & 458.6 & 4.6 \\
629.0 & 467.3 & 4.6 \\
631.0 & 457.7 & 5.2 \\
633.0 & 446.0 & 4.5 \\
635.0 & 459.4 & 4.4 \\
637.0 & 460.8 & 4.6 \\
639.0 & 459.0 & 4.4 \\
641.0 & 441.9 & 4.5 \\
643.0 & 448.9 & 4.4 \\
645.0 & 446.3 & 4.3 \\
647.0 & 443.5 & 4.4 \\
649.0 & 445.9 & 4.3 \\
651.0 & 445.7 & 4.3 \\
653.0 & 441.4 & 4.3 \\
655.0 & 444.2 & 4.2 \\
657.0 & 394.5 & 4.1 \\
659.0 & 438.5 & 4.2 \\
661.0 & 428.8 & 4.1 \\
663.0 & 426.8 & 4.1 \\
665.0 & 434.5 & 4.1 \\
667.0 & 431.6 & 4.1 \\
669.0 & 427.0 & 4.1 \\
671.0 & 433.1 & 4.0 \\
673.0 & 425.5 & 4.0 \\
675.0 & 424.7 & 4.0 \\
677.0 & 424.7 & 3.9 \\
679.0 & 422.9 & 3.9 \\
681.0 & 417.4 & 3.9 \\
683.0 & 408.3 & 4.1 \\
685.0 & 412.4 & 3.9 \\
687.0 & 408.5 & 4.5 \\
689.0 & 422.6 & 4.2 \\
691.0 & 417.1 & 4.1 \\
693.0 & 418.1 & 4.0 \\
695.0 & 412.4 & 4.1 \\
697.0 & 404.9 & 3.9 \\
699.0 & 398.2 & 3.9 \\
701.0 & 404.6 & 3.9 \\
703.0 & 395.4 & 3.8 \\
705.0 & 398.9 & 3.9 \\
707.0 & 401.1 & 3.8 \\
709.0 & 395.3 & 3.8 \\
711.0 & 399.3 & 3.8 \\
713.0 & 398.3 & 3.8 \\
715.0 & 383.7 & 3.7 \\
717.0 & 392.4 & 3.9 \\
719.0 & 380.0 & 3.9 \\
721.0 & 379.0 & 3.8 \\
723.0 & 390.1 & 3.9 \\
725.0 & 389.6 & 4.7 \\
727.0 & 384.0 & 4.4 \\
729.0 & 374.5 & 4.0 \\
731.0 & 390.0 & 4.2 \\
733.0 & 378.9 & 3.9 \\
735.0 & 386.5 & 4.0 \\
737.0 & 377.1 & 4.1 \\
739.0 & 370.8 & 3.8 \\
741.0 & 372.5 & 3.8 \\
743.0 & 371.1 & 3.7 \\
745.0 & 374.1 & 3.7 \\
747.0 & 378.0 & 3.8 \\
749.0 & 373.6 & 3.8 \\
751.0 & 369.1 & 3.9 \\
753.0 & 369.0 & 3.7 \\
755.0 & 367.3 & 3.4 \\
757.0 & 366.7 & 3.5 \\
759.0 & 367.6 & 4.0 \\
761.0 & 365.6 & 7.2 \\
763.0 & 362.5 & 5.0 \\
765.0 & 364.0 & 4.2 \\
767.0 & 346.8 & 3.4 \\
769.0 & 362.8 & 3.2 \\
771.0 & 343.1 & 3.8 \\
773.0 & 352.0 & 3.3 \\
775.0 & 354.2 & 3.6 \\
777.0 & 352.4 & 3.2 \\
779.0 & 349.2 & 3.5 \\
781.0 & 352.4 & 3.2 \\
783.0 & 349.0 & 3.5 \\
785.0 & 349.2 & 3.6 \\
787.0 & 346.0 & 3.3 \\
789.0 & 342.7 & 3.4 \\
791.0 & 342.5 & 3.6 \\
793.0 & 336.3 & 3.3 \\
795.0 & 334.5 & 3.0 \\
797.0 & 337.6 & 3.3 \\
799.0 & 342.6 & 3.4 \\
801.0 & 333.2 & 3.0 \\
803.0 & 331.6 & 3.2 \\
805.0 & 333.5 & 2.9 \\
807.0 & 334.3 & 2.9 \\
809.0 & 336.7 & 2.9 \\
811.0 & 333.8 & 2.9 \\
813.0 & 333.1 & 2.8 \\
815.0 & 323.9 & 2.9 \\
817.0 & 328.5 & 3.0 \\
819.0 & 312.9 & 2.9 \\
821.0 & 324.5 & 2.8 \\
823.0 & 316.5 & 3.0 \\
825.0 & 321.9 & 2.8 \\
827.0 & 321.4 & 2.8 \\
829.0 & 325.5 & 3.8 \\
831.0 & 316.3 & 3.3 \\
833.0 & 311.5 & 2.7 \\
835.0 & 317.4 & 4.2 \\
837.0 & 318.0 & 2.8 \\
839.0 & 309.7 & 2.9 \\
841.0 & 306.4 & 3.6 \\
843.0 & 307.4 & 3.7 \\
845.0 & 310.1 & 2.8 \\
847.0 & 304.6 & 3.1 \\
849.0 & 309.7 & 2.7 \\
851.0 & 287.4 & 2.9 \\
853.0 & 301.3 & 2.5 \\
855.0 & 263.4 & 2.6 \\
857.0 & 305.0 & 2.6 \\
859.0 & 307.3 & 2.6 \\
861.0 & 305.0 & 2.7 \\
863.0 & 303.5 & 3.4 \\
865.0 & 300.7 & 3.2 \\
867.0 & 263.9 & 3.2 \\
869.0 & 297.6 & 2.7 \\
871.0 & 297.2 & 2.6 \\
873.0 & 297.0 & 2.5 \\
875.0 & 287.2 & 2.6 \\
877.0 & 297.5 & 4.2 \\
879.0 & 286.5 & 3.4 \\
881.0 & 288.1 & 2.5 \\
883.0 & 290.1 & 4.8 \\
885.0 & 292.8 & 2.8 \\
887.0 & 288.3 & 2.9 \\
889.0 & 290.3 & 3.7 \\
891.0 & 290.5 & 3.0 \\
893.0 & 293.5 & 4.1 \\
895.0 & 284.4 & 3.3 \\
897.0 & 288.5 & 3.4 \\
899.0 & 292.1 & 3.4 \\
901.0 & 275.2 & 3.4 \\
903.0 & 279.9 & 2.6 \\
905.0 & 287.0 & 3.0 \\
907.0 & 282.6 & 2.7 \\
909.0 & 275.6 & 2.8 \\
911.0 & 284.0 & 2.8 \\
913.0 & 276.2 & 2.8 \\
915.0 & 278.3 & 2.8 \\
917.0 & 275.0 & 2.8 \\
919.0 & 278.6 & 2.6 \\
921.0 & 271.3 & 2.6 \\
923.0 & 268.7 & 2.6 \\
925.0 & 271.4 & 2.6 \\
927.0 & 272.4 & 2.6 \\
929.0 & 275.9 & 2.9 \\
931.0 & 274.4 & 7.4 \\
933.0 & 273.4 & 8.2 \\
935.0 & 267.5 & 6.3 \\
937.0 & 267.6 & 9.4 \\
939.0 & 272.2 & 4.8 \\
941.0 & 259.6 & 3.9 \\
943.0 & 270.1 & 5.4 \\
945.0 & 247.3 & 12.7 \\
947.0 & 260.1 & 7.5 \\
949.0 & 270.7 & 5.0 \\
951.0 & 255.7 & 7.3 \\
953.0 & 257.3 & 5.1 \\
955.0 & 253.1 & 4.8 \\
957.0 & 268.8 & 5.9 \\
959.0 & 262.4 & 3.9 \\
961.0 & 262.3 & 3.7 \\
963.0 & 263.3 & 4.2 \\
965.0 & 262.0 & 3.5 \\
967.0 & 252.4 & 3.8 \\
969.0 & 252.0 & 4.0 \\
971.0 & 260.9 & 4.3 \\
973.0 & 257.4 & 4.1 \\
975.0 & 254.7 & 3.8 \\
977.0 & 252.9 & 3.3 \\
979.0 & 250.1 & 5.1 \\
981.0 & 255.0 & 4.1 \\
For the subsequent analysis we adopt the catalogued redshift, 0.00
